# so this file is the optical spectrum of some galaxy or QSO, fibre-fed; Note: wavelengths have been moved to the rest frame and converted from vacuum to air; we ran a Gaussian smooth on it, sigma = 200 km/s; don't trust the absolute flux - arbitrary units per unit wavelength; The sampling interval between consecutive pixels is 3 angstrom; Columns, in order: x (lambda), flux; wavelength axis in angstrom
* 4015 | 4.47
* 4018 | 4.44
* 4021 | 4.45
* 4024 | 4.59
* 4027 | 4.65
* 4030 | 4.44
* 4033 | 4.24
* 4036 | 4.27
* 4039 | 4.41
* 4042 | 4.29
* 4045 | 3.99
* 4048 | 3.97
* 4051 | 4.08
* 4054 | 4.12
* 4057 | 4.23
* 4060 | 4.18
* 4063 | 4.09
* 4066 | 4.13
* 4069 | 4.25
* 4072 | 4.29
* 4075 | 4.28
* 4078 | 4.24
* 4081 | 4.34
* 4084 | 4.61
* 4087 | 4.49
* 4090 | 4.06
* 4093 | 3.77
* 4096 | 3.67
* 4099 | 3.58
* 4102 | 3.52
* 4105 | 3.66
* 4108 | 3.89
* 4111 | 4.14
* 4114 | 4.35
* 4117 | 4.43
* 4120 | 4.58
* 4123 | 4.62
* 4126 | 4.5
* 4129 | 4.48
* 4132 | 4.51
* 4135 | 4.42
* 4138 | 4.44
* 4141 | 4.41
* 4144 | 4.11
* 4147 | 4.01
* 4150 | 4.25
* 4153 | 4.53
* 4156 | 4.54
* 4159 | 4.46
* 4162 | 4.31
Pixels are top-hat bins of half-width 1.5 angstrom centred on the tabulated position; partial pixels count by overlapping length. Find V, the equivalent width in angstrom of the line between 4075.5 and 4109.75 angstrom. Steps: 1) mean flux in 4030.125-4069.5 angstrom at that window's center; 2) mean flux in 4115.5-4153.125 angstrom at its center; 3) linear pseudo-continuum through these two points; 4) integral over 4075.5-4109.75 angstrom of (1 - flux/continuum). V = 2.4 angstrom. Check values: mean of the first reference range 4.18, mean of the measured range 3.99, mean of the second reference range 4.4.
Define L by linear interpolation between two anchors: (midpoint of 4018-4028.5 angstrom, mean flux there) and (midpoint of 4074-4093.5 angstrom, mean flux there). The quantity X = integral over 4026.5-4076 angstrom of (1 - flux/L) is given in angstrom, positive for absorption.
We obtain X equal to 2.3 angstrom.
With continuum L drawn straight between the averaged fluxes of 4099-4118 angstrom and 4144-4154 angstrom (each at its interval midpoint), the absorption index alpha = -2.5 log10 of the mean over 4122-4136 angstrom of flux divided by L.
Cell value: -0.10 mag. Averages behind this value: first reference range 3.95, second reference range 4.23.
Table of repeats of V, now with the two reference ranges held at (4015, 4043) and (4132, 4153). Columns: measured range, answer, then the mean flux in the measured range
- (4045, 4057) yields 0.9 angstrom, 4.07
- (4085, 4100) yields 1.4 angstrom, 3.95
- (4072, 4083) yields 0.2 angstrom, 4.3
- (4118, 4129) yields -0.6 angstrom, 4.55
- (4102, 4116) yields 1.2 angstrom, 3.97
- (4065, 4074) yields 0.3 angstrom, 4.23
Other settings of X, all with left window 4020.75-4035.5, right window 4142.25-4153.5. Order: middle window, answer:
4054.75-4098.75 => 1.9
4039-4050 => 0.7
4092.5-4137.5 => 1.2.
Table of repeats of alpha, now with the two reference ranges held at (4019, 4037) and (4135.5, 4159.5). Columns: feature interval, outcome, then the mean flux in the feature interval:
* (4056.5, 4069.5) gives 0.06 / 4.17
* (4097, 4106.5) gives 0.22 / 3.59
